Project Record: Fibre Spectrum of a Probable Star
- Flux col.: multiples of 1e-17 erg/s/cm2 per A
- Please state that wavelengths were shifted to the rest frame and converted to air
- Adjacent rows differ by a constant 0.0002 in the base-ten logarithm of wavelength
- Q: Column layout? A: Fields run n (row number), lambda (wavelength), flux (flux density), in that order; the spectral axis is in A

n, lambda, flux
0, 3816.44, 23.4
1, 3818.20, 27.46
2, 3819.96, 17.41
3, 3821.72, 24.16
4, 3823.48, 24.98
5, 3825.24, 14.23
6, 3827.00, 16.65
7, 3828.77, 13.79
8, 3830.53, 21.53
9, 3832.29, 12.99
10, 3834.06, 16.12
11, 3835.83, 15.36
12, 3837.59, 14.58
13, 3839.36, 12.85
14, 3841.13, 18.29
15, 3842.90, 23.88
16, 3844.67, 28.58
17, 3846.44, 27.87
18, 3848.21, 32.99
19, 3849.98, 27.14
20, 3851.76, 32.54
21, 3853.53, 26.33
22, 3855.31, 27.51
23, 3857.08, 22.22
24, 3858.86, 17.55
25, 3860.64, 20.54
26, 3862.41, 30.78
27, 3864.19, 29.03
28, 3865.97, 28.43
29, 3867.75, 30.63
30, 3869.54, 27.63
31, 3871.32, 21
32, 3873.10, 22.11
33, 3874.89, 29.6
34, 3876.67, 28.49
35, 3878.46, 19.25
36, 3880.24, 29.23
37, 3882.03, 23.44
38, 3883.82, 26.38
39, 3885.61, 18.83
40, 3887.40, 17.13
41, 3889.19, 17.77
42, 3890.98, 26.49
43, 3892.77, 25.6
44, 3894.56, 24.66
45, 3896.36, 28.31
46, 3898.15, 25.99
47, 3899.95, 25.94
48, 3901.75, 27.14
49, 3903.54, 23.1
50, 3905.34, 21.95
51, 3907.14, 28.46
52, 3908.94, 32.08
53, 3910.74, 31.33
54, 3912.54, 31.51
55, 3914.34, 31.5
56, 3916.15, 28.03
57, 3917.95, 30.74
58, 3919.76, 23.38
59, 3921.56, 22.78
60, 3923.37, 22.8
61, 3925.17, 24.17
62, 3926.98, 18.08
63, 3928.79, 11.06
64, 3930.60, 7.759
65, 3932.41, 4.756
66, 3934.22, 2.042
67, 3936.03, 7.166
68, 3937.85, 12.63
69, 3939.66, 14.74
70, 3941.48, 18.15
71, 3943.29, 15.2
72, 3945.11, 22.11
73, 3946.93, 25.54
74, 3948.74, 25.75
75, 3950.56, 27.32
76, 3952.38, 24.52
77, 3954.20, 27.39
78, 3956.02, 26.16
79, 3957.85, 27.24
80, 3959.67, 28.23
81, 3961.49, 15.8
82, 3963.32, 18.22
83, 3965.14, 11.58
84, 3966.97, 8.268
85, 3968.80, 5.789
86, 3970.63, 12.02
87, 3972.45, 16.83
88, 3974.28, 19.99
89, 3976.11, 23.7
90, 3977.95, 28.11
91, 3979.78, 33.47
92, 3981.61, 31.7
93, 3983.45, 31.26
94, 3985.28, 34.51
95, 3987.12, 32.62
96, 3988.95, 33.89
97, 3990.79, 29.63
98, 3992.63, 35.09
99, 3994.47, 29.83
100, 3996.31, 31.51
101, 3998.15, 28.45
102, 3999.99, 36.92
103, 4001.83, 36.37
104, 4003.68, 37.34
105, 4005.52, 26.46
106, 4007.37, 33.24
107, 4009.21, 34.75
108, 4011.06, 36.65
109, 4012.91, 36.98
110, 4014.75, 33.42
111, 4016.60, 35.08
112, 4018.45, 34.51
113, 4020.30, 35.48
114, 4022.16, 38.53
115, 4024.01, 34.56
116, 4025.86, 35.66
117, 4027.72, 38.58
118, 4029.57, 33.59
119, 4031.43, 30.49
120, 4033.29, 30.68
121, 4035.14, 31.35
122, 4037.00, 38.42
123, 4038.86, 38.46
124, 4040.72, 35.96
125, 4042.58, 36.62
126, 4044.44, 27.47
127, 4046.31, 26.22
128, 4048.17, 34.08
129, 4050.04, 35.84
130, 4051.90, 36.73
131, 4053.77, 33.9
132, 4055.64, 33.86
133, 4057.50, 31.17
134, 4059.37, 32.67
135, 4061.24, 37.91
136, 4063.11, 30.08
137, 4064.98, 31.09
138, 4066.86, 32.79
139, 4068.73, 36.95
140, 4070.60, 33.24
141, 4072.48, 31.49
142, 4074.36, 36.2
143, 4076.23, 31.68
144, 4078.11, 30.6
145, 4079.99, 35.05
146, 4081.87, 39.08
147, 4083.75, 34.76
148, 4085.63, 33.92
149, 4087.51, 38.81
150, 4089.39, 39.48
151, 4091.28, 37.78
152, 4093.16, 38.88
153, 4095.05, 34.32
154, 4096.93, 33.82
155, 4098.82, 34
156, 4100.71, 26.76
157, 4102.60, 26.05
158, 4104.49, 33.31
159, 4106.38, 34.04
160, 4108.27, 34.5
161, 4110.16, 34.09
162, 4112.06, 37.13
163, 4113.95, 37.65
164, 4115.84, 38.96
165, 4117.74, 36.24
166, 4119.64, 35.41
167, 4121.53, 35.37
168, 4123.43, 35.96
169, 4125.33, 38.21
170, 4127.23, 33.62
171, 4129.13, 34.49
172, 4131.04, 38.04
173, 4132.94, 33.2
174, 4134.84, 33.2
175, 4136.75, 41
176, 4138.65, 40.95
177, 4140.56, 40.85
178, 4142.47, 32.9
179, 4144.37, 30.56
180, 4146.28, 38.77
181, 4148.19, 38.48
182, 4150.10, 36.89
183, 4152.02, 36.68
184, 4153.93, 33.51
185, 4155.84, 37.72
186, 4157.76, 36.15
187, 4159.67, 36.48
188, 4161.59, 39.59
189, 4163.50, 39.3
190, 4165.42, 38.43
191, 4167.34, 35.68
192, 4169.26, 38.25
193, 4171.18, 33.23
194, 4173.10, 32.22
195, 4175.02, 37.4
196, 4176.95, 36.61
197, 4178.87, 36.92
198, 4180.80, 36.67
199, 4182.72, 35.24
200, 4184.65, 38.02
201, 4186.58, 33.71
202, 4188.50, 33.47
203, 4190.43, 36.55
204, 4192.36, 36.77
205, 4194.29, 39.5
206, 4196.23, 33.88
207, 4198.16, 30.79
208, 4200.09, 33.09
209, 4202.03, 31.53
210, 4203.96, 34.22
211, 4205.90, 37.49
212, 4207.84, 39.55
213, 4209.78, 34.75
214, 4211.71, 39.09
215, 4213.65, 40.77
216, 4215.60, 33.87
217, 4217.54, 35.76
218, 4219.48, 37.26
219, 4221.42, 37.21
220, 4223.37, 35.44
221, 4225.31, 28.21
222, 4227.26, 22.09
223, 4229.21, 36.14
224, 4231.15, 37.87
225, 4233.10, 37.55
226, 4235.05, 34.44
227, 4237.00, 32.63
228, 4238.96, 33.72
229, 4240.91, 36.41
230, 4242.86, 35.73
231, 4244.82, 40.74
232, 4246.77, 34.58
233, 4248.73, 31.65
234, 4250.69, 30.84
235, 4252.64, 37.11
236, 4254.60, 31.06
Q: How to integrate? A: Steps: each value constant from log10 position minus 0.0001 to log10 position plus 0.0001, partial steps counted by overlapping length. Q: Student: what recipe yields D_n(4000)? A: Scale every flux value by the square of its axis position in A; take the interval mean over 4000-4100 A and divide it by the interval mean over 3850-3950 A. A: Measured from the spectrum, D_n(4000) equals 1.6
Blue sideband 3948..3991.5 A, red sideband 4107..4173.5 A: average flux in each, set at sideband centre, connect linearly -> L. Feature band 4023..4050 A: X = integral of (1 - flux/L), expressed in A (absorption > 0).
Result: -4.73 A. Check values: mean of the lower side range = 23.9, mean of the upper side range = 36.4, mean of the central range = 33.8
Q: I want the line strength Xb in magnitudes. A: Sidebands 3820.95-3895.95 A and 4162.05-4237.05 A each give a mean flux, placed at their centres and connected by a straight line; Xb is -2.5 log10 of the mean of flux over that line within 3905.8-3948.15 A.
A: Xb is 0.25 mag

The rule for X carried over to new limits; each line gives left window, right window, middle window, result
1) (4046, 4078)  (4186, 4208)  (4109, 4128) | -1.3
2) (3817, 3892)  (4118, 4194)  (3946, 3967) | 3.6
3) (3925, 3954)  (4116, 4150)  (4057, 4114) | -5.0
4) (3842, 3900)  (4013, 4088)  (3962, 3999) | 7.4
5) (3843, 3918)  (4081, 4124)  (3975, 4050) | -4.0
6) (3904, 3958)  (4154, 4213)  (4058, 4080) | -2.8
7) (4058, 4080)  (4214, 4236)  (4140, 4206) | -3.7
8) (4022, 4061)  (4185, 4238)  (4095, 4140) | -0.8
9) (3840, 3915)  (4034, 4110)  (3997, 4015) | -1.6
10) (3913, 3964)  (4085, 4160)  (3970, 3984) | -0.7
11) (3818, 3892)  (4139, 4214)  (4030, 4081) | -3.6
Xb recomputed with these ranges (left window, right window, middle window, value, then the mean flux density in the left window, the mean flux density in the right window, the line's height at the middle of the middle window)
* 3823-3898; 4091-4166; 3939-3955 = 0.22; 23.2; 35.8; 27.3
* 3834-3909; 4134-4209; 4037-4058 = -0.09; 24.5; 36.2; 31.4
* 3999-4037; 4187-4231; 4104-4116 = -0.02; 34.6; 34.9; 34.8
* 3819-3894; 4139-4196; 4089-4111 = -0.01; 22.9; 36.4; 33.5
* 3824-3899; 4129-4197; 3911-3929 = 0.02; 23.2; 36.5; 25.8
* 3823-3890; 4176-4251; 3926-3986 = 0.34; 22.9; 35.2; 26.3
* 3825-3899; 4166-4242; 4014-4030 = -0.23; 23.3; 35.2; 28.9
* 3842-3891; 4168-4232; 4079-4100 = -0.13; 25.5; 35.3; 32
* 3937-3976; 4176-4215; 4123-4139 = -0.16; 19.3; 35.9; 31.4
